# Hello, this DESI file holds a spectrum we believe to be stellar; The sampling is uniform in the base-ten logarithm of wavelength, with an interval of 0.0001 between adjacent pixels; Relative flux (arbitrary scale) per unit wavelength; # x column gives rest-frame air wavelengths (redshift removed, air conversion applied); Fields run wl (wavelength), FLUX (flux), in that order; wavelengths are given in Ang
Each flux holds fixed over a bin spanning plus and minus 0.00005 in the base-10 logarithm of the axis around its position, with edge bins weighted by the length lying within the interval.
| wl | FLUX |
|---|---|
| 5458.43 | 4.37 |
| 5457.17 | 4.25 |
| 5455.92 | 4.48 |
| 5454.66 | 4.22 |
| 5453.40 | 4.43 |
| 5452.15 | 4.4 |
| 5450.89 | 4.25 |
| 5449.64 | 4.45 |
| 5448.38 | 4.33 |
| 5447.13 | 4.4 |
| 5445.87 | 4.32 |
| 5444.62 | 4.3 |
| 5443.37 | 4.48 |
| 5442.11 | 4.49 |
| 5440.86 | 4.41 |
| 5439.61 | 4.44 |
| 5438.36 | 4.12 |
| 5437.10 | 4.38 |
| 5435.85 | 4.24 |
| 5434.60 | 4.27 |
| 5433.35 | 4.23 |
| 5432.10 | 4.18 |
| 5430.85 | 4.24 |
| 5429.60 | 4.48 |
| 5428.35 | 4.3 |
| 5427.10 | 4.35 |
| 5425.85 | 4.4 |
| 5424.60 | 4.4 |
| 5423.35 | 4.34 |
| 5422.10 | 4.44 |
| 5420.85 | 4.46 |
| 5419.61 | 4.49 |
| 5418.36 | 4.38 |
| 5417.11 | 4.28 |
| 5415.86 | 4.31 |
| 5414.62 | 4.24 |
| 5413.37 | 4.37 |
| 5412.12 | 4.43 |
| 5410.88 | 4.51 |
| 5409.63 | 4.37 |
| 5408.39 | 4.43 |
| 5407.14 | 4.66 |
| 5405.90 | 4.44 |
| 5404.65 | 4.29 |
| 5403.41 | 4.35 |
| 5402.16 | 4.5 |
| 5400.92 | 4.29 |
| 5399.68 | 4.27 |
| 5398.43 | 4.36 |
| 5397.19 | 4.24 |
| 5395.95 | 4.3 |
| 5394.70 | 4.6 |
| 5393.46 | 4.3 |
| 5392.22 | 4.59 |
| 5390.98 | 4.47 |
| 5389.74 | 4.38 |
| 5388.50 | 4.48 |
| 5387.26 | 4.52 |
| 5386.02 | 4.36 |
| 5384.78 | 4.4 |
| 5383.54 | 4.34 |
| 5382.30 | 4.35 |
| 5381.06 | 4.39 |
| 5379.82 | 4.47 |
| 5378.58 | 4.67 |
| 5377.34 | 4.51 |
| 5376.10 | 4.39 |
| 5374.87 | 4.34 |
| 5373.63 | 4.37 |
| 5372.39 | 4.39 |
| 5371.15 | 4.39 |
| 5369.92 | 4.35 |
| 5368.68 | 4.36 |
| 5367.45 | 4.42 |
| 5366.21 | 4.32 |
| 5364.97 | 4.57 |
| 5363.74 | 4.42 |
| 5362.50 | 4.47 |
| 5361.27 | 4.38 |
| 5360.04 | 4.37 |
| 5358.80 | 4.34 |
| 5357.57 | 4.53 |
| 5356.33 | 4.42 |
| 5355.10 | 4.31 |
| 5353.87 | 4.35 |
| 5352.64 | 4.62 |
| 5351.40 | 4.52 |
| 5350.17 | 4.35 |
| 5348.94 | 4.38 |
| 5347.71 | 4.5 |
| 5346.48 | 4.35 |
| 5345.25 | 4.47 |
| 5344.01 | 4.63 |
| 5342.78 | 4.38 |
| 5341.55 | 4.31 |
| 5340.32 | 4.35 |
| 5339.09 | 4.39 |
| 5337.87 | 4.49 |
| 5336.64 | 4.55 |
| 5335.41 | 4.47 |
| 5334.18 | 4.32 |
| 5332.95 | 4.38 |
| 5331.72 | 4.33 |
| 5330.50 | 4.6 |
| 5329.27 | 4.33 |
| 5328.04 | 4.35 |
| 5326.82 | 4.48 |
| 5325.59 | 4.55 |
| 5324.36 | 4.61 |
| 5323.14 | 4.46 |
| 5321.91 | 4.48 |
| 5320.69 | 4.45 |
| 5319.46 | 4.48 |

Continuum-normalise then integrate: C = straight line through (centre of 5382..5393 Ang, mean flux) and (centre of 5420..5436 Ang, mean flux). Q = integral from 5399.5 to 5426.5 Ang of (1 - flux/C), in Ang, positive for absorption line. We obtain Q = -0.1 Ang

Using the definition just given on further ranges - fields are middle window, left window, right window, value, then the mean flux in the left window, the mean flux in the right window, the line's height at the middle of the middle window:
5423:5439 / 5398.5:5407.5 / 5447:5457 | 0.3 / 4.39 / 4.36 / 4.38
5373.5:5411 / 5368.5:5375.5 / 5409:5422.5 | -0.3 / 4.37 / 4.39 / 4.38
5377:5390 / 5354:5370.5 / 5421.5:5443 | -0.2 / 4.4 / 4.34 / 4.38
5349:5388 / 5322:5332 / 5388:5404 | 0.0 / 4.47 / 4.39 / 4.42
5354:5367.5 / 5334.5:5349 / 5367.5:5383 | 0.0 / 4.44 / 4.42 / 4.43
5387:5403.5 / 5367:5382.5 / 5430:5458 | 0.0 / 4.42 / 4.33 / 4.39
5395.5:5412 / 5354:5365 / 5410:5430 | 0.0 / 4.41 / 4.38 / 4.39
